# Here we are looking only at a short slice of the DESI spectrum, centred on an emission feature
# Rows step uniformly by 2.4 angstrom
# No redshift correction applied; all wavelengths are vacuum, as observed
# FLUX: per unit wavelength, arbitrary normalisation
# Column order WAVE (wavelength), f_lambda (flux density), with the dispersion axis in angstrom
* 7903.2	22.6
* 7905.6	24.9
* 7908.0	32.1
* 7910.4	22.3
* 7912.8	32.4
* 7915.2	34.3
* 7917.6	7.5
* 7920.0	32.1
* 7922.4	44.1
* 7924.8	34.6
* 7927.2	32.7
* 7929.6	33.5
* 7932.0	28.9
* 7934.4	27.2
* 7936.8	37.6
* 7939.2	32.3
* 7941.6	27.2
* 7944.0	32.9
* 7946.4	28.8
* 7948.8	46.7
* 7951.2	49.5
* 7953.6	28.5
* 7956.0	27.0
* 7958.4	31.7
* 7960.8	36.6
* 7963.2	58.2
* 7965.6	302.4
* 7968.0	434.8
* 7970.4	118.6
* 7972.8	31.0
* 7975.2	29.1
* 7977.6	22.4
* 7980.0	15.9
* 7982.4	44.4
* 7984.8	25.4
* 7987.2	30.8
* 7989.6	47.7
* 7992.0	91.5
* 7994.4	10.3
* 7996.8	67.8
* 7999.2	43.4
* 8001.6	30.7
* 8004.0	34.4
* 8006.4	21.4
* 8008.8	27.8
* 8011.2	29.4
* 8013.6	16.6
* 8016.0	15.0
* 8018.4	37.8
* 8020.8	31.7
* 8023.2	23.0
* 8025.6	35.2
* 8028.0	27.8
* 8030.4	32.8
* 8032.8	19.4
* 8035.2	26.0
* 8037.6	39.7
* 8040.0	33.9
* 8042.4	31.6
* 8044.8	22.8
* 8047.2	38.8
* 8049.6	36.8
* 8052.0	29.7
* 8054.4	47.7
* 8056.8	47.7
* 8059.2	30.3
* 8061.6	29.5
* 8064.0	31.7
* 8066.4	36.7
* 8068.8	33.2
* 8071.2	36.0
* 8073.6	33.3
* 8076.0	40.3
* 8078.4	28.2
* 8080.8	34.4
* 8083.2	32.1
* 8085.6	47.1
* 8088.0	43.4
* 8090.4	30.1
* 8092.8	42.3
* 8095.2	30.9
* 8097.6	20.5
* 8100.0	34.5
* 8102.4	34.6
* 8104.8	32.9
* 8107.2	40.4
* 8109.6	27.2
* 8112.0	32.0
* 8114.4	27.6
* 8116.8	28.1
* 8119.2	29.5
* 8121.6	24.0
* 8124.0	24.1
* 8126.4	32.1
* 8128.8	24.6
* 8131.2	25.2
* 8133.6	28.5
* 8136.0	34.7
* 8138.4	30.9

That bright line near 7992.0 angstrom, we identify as [N II] 6583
